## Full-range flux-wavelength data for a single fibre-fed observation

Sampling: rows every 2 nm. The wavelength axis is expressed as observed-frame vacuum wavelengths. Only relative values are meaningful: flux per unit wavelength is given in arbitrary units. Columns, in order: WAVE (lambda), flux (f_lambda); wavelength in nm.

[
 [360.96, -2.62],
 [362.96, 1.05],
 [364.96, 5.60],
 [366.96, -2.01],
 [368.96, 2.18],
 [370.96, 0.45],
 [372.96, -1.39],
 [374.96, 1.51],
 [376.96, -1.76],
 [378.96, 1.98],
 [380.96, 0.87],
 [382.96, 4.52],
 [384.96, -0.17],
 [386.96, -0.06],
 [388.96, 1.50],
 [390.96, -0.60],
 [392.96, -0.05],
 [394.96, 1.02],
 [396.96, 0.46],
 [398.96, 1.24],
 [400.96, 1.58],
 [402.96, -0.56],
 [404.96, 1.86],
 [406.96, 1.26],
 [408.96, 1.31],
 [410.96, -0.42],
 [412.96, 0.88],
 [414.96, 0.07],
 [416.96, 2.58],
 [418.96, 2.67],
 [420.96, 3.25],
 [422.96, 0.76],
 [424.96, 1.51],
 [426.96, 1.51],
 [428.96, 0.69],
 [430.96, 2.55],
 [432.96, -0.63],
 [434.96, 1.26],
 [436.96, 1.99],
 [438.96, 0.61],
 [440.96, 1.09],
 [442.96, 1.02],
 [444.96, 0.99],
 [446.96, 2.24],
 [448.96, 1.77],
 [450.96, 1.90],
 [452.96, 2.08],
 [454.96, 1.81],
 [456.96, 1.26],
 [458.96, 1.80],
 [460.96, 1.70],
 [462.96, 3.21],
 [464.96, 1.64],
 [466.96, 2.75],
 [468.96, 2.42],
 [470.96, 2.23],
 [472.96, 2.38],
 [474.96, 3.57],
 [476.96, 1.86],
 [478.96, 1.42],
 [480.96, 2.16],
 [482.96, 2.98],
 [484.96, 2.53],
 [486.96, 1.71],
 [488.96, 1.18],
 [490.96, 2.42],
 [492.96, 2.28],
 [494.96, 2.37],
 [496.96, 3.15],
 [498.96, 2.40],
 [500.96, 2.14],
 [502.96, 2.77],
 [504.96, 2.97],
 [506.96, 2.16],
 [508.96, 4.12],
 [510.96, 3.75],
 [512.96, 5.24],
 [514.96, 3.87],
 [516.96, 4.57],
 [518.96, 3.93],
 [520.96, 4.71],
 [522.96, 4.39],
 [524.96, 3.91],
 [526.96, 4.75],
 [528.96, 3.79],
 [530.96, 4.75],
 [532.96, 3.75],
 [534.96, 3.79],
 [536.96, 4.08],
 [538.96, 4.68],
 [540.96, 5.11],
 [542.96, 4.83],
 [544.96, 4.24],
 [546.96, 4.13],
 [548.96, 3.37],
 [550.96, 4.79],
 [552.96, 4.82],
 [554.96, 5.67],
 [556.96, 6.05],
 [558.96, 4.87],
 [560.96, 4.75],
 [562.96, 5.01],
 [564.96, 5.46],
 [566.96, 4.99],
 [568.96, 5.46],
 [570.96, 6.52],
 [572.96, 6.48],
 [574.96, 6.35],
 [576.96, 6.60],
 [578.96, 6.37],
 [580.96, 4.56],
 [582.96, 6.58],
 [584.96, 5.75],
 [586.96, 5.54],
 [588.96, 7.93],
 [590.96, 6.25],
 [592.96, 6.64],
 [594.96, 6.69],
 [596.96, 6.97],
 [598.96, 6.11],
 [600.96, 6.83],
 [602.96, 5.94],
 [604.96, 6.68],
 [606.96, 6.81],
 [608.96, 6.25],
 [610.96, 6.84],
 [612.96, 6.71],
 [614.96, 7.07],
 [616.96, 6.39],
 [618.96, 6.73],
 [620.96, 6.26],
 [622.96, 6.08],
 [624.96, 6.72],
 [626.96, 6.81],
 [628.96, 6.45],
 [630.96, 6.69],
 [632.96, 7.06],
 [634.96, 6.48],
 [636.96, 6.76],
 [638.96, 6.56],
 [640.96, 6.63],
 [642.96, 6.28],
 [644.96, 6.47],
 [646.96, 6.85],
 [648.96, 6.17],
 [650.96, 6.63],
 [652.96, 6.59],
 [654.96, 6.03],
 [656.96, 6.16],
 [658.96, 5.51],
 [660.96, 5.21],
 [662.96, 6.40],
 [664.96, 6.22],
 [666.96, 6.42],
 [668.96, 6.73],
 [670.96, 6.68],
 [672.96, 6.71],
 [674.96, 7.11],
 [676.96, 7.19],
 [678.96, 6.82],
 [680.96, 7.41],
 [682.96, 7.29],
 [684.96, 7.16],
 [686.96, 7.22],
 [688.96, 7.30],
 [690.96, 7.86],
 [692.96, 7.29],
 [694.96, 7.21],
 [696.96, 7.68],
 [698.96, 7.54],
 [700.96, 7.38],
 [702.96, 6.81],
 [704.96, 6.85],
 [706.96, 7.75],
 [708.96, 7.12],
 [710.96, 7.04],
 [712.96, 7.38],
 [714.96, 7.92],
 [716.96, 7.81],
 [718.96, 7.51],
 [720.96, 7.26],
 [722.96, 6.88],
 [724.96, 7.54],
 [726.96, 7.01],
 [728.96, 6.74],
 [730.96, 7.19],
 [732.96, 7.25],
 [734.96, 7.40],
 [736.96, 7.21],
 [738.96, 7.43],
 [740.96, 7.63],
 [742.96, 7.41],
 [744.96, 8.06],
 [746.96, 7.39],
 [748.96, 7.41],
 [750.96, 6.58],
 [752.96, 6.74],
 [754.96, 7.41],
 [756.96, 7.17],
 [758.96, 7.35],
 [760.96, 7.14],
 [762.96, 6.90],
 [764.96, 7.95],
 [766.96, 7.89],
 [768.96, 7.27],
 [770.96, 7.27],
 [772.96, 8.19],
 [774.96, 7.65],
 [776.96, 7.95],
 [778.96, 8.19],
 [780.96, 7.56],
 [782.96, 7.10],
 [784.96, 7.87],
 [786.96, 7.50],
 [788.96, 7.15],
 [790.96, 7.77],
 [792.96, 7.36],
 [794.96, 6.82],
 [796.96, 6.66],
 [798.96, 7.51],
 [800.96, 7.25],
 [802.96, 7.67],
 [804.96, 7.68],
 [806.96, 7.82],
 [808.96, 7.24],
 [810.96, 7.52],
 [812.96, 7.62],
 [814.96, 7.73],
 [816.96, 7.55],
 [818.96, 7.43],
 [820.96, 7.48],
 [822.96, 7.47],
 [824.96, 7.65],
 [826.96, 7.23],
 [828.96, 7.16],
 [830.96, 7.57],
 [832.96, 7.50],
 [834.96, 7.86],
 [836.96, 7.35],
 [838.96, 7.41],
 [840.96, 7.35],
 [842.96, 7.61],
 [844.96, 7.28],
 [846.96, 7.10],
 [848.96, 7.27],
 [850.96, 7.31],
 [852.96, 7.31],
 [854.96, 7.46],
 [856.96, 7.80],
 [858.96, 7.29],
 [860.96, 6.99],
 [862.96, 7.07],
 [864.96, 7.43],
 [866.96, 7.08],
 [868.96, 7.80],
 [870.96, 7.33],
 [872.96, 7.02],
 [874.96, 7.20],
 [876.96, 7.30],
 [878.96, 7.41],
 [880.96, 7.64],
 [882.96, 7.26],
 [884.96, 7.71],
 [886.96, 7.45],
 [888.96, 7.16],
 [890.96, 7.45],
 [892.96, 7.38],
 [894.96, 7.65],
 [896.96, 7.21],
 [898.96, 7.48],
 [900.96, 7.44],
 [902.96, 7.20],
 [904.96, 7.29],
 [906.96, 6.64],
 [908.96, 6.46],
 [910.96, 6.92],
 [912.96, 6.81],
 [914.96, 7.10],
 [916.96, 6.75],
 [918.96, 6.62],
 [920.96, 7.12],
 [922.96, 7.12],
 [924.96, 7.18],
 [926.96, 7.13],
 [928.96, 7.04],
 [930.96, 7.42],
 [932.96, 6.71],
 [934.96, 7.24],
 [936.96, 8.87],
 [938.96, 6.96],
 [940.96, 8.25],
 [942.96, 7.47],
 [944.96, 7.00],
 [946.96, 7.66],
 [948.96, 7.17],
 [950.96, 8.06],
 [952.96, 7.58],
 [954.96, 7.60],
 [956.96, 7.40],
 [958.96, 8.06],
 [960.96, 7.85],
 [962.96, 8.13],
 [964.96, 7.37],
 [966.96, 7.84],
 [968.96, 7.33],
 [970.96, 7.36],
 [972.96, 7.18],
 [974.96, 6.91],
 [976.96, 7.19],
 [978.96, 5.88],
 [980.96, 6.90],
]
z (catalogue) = 0.276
